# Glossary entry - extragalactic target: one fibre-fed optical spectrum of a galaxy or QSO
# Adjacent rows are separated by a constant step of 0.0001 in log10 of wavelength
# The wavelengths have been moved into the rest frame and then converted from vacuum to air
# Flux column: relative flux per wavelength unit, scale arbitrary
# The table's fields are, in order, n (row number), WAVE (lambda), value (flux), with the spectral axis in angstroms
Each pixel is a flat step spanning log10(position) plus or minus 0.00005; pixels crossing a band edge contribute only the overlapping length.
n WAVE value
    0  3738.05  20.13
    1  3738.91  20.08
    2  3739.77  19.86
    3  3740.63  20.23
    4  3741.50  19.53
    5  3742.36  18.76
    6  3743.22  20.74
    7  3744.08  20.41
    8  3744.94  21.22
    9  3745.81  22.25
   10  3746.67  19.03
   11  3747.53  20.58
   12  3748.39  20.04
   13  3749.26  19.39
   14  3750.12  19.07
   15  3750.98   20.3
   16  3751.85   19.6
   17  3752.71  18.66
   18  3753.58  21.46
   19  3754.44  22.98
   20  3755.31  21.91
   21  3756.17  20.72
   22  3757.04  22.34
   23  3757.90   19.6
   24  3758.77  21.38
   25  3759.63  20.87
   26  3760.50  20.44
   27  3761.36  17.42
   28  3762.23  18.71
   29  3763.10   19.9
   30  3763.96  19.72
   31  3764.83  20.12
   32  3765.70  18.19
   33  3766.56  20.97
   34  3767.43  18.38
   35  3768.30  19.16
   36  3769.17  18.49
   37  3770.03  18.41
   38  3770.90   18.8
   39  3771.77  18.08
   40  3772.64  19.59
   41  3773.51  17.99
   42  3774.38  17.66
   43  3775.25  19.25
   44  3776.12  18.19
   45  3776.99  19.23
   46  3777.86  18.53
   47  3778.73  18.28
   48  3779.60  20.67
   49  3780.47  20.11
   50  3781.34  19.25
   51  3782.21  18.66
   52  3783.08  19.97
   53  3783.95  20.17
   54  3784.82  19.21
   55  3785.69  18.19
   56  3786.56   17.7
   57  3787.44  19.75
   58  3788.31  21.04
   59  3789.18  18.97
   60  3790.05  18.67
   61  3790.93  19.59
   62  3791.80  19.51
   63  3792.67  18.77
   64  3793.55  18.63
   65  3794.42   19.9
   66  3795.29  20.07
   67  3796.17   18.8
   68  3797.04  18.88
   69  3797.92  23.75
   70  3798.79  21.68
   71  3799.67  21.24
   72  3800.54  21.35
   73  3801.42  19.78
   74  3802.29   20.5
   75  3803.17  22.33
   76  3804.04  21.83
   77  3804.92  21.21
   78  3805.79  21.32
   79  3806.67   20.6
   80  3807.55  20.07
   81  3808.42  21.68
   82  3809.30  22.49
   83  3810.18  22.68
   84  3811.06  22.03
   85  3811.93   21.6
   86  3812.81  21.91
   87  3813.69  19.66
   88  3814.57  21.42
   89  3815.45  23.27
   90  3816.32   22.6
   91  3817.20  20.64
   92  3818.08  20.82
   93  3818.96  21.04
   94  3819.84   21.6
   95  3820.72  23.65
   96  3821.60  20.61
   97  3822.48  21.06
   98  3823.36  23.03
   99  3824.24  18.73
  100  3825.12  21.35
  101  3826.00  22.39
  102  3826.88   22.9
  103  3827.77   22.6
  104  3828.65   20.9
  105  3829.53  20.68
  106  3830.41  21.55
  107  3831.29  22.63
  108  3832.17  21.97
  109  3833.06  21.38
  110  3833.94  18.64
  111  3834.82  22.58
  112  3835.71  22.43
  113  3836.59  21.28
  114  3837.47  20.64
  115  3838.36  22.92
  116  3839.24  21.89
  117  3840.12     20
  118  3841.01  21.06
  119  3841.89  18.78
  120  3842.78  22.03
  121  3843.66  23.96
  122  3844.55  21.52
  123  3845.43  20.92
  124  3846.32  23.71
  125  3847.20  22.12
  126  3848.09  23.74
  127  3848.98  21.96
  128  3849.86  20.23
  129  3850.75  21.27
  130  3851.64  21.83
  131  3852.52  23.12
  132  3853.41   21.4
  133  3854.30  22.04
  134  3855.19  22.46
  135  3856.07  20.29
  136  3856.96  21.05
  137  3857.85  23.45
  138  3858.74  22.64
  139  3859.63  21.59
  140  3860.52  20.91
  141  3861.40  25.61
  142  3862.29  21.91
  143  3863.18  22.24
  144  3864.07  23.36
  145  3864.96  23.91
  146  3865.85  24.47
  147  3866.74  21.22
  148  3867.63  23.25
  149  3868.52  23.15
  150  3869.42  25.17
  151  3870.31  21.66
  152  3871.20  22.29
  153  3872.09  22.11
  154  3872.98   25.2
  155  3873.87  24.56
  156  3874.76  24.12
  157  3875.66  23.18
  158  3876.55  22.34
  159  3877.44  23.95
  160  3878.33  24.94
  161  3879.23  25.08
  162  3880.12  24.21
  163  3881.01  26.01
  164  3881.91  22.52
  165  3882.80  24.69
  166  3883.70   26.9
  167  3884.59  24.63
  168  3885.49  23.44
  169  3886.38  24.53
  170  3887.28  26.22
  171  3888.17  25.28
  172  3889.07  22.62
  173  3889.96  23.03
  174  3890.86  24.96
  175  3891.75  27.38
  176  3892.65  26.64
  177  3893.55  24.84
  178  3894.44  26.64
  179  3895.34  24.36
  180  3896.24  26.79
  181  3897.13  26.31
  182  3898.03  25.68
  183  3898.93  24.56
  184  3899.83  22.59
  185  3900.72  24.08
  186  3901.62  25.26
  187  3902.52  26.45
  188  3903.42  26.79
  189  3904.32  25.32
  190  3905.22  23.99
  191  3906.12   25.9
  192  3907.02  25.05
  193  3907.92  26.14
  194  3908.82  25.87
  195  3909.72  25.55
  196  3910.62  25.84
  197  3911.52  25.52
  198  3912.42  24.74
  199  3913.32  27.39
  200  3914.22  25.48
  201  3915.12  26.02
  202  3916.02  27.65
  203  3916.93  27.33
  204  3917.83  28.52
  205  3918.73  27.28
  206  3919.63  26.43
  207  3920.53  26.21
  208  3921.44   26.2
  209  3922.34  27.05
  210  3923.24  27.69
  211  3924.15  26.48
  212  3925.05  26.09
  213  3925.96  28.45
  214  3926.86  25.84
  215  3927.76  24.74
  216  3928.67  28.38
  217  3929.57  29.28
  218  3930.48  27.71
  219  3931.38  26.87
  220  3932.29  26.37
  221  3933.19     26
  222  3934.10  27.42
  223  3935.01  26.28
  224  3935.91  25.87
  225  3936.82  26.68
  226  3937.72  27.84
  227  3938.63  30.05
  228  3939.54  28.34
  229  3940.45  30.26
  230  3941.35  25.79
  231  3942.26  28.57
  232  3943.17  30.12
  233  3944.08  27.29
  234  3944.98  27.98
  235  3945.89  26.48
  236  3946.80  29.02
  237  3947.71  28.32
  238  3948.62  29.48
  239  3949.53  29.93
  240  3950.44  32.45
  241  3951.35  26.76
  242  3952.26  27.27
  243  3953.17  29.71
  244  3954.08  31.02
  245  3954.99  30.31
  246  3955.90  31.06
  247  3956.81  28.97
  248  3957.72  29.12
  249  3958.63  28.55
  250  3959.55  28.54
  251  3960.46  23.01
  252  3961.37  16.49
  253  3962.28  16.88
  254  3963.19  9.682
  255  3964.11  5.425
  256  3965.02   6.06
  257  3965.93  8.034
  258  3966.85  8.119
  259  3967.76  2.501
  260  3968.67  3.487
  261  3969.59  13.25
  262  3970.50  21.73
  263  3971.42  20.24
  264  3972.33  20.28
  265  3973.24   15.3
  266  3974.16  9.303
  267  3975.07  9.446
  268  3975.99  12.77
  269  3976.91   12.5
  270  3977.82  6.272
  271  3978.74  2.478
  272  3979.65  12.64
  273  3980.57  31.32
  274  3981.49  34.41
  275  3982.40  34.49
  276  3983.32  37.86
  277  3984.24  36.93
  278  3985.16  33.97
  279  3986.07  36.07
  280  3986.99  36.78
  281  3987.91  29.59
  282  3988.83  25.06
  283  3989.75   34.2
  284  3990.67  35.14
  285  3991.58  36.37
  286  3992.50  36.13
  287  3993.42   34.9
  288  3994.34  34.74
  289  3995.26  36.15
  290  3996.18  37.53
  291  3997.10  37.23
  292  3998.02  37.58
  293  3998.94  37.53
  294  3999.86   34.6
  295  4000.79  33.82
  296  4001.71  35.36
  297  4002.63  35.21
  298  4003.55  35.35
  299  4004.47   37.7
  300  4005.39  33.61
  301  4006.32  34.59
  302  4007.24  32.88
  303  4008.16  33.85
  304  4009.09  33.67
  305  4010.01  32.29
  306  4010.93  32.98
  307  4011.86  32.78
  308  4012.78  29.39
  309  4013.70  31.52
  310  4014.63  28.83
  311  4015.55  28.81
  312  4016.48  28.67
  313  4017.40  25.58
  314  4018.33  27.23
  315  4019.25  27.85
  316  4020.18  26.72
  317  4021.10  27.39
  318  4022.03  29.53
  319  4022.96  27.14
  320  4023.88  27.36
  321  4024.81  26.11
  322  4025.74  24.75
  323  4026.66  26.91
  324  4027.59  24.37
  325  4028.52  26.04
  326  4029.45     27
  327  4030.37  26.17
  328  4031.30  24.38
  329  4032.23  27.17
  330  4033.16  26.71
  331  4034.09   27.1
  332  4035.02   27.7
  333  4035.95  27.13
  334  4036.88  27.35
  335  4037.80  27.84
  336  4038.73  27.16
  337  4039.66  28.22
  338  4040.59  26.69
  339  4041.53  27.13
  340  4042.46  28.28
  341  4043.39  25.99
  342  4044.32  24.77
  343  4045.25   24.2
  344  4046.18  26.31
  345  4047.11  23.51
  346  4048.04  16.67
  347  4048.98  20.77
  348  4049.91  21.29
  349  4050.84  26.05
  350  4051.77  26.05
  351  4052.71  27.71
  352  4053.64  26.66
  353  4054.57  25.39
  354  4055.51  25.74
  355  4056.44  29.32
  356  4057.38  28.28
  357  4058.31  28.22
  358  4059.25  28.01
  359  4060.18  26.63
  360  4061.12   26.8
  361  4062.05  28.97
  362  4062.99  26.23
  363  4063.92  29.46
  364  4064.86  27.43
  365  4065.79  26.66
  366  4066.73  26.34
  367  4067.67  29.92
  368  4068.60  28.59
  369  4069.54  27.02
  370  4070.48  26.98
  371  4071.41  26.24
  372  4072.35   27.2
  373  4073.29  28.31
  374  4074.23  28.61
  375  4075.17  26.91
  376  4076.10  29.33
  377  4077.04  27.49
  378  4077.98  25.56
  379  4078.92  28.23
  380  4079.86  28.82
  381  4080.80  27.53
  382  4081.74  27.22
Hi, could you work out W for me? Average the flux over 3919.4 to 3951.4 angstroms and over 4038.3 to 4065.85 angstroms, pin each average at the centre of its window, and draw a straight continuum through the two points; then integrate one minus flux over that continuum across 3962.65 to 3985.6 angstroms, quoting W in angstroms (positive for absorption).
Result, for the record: 9.11 angstroms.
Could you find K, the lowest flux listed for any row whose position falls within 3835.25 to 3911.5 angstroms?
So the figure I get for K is 18.78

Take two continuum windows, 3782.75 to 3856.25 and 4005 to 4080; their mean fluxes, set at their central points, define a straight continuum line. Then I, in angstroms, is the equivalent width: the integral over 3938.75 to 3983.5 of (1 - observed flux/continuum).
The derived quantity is 6.3 angstroms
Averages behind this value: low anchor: 21.1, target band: 21.6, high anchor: 27.5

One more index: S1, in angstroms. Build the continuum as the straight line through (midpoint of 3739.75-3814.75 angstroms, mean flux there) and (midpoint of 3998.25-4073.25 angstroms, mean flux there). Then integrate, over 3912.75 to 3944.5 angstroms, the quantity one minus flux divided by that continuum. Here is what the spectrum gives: -3.1 angstroms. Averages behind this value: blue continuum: 20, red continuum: 28.2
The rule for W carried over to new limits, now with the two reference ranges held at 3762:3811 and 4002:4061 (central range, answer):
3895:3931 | -3.32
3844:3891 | -1.48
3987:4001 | -4.27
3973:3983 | 3.59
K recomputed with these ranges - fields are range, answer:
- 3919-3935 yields 24.74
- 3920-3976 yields 2.501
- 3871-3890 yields 22.11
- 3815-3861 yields 18.64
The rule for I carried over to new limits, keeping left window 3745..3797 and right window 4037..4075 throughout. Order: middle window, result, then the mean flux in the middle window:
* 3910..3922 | -1.76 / 26.5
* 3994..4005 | -4.77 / 36.1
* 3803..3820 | -0.81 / 21.5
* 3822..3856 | -0.70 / 21.7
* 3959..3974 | 6.57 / 13.7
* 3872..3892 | -1.94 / 24.4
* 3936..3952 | -3.14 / 28.5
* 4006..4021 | -2.86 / 30.4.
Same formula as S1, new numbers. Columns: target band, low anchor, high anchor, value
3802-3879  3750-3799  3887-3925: 2.1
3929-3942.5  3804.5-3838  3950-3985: -4.8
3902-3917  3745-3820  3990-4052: -0.5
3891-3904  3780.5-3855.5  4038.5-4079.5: -1.5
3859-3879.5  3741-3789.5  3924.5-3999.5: -0.5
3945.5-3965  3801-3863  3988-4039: 1.8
